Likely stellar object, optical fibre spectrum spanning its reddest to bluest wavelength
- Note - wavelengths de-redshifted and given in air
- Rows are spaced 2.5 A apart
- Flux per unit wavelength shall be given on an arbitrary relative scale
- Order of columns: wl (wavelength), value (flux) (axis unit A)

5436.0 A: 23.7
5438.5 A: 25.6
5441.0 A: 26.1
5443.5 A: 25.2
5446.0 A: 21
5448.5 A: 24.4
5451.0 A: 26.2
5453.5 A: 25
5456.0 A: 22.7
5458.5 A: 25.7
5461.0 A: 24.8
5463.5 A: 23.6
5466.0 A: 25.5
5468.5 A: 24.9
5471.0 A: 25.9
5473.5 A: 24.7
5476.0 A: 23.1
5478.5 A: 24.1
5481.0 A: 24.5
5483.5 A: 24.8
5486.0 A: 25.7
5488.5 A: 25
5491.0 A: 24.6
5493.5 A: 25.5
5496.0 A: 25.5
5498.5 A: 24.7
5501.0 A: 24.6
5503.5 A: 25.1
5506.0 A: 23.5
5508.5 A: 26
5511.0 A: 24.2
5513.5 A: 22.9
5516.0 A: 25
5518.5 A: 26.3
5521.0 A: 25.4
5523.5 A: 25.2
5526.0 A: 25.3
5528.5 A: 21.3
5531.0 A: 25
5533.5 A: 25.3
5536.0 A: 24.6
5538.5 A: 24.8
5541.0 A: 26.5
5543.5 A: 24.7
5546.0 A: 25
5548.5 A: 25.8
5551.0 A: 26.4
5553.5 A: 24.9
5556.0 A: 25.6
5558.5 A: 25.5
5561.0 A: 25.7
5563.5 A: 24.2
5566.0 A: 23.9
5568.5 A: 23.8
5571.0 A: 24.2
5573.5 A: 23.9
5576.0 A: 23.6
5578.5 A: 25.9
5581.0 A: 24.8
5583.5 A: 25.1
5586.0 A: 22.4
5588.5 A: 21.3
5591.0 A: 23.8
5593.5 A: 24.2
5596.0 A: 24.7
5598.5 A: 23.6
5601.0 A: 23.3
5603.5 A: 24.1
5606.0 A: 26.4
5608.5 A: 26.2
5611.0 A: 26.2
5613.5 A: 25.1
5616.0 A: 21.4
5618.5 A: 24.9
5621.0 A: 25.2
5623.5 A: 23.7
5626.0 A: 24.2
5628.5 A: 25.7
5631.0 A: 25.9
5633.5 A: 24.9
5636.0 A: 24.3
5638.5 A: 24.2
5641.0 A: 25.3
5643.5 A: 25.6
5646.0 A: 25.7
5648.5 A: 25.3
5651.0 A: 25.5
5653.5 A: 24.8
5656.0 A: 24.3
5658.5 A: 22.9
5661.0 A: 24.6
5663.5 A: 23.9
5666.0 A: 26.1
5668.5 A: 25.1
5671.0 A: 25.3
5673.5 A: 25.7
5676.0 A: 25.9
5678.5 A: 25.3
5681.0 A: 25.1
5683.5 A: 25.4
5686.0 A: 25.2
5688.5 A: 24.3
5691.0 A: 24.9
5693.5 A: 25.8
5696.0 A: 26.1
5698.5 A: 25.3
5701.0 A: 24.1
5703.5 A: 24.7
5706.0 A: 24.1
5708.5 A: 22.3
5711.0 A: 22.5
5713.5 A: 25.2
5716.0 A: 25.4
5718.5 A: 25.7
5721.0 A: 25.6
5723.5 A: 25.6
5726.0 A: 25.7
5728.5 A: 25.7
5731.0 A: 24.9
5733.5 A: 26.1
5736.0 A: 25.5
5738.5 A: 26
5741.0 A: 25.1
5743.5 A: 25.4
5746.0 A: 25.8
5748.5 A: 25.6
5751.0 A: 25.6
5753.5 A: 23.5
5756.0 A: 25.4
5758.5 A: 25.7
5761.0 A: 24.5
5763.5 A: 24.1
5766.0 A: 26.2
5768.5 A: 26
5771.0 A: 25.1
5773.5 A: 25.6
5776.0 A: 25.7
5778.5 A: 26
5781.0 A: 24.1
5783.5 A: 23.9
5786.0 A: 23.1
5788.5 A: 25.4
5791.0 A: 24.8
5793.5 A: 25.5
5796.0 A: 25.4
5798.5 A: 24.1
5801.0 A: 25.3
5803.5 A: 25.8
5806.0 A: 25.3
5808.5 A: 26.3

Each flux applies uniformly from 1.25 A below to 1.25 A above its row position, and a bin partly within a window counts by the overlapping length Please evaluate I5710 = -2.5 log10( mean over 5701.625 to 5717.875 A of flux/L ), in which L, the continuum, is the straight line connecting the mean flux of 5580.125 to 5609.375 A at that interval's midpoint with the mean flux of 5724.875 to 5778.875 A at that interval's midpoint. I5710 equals 0.04 mag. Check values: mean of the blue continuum 24.1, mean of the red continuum 25.4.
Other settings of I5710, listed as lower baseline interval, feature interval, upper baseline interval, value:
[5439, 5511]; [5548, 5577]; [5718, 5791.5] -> 0.005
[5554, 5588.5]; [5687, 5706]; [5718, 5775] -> 0.006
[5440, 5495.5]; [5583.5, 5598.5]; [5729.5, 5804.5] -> 0.064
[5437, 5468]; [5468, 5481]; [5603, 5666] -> 0.007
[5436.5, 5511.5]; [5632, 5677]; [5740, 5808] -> 0.000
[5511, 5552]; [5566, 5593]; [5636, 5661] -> 0.044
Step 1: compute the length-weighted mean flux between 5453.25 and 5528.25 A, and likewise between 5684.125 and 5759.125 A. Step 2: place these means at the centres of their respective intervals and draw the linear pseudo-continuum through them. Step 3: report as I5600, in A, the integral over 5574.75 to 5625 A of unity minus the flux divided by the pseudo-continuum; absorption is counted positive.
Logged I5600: 1.2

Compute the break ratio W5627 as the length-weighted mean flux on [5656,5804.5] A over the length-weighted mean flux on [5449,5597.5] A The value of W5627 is 1.0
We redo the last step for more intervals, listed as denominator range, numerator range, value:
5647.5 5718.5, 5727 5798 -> 1.01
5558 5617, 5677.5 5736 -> 1.03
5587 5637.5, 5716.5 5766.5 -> 1.04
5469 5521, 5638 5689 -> 1.01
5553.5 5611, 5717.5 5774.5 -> 1.04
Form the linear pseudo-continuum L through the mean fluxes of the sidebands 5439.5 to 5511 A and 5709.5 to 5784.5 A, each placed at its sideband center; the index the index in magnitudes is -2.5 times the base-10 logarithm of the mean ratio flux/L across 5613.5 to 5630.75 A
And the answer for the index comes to 0.03 mag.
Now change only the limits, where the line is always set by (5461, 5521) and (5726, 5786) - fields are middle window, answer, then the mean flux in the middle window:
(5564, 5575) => 0.04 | 24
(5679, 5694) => 0.00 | 25.1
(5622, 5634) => 0.01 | 24.9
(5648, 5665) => 0.03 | 24.5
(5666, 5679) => -0.02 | 25.5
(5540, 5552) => -0.03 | 25.6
